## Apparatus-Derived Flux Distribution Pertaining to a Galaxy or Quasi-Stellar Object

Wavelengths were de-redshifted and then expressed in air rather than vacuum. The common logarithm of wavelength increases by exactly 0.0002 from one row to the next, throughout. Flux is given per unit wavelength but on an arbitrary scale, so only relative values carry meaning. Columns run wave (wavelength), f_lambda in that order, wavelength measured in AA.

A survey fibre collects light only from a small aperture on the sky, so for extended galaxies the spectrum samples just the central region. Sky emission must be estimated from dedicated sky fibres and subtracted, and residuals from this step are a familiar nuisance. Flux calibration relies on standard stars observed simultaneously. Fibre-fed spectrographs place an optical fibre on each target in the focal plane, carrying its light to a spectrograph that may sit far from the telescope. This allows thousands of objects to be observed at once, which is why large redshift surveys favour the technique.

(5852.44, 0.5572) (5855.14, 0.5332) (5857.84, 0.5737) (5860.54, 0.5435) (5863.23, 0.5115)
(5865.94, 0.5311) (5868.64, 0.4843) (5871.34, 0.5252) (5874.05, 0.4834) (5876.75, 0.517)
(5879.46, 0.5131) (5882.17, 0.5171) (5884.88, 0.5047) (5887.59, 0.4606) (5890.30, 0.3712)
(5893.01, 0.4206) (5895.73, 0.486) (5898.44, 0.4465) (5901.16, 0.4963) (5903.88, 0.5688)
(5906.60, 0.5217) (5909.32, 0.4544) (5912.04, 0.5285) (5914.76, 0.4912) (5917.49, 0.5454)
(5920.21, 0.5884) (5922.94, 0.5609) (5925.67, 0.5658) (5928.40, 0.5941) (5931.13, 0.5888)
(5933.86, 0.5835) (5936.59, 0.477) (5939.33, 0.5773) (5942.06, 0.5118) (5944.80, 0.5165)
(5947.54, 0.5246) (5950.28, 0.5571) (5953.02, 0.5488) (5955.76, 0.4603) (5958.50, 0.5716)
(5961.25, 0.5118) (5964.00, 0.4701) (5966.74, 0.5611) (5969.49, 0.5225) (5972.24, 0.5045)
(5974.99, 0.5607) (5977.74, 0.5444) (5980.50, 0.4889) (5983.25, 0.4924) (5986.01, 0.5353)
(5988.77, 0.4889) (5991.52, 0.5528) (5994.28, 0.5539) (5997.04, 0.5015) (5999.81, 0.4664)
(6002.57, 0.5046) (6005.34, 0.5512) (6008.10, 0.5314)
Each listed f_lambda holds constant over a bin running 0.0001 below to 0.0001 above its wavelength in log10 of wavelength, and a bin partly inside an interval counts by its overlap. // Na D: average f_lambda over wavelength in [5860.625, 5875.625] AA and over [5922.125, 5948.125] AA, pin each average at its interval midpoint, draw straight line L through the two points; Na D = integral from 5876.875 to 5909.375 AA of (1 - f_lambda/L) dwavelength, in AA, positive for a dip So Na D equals 2.7 AA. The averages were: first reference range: 0.511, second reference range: 0.551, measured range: 0.482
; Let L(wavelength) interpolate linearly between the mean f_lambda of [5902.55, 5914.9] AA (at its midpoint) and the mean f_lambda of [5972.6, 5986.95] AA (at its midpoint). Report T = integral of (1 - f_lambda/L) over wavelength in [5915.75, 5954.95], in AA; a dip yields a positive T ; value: -2.50 AA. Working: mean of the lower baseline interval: 0.515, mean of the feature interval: 0.551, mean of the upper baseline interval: 0.522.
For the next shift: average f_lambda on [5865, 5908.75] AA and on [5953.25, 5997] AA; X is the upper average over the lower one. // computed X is 1.07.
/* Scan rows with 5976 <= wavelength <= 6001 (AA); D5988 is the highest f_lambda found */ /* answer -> 0.5539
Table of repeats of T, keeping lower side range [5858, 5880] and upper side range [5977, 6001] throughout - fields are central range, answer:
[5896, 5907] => 0.2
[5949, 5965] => -0.2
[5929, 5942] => -1.0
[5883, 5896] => 1.7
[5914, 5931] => -1.6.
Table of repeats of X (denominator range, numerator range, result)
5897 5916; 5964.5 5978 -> 1.07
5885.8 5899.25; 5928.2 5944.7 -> 1.25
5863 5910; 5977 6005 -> 1.05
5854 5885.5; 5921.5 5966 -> 1.04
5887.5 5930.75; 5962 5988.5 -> 1.02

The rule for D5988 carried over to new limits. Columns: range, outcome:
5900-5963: 0.5941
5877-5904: 0.5688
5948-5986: 0.5716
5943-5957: 0.5571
